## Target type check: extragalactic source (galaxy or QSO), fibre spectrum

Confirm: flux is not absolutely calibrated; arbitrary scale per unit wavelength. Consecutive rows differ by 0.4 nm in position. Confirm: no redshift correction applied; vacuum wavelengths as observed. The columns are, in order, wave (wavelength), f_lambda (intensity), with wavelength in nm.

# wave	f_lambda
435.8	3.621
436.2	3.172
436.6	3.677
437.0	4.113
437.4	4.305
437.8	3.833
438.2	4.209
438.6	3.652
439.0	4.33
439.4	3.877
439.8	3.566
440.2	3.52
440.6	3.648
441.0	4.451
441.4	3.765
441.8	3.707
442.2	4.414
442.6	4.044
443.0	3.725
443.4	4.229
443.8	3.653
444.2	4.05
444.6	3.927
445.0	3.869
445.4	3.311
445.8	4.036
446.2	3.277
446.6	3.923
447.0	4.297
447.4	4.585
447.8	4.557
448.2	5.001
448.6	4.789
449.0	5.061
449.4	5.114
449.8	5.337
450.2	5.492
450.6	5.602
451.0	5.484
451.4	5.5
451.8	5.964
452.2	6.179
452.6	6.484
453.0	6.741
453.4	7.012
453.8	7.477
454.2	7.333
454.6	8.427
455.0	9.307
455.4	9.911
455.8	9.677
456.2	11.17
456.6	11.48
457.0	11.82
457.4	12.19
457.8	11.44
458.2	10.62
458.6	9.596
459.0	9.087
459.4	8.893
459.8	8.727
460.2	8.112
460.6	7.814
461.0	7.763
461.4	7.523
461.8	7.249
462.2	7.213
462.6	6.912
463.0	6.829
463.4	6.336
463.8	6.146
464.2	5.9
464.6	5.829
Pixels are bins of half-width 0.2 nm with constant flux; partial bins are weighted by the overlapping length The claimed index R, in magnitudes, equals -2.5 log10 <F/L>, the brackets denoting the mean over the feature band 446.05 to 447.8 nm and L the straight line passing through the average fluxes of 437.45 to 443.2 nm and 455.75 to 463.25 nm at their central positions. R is 0.36 mag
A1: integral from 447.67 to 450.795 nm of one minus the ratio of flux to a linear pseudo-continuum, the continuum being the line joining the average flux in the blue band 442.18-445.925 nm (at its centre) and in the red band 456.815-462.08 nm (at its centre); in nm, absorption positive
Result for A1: 0.31 nm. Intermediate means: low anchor 3.9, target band 5.13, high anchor 9.26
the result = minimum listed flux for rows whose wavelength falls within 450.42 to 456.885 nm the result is 5.484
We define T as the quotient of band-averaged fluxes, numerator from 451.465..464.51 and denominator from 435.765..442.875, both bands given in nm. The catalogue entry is 2.14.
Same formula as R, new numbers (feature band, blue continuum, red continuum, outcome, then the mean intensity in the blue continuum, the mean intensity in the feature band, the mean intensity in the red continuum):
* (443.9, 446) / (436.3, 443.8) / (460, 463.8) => 0.22 mag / 3.93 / 3.83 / 7.24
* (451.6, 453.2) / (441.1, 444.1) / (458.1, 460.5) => 0.10 mag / 3.95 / 6.34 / 9.06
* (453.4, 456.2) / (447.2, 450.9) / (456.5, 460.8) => -0.09 mag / 5.07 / 8.75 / 9.95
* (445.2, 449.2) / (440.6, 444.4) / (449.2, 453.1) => 0.16 mag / 3.99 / 4.28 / 5.77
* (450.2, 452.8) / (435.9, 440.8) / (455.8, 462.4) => 0.25 mag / 3.82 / 5.84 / 9.43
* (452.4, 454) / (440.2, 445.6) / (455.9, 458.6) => 0.31 mag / 3.89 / 6.93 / 11.2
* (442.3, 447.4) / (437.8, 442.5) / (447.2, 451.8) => 0.17 mag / 3.92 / 3.9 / 5.17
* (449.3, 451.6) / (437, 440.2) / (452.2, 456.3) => 0.30 mag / 3.95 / 5.43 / 8.18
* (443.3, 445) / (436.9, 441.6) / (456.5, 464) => 0.27 mag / 3.94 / 3.94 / 8.69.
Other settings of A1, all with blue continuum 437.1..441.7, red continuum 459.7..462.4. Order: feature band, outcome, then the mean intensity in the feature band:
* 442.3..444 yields 0.24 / 3.94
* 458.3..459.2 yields -0.27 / 9.48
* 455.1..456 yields -0.40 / 9.74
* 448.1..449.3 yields 0.13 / 4.96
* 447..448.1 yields 0.16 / 4.56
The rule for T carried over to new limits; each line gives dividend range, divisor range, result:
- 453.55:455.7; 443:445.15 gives 2.17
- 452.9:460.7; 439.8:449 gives 2.32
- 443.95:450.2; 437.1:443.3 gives 1.11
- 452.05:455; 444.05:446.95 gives 1.91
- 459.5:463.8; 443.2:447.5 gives 1.90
